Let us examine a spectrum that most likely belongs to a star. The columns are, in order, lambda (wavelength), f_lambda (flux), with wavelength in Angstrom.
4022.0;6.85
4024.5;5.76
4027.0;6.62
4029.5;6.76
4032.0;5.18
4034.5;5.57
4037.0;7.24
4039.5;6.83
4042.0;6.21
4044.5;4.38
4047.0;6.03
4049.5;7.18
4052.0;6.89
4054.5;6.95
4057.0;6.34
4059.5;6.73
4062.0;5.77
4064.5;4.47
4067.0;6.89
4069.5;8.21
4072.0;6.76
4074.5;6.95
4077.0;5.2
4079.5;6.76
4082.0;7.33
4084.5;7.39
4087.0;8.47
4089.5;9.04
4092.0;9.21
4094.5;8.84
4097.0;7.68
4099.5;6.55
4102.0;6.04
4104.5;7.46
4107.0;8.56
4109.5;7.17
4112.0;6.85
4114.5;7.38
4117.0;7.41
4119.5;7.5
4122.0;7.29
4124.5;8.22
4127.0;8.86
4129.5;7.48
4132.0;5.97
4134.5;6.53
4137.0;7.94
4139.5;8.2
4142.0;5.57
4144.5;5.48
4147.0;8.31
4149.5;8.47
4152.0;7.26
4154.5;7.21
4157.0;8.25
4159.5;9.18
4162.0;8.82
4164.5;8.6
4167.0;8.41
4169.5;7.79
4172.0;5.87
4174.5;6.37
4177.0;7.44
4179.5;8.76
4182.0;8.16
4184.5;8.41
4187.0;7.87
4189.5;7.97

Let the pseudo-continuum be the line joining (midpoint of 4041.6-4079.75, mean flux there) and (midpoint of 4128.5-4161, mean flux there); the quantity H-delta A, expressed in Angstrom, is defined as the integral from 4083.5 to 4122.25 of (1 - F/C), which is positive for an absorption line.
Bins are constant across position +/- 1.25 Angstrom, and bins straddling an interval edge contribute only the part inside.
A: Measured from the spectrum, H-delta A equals -4.7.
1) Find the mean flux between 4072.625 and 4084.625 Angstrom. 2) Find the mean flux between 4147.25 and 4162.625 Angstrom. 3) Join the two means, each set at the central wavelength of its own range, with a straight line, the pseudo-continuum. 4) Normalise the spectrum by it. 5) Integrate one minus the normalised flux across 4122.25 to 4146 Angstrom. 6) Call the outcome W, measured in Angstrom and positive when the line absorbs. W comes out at 1.82 Angstrom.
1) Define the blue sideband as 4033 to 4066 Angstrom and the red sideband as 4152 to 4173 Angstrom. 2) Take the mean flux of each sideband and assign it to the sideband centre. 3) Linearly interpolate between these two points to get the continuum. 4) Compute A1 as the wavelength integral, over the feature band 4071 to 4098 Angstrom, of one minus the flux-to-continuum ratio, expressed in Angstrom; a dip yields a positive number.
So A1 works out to -3.37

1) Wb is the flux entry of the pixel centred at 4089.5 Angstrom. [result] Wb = 9.04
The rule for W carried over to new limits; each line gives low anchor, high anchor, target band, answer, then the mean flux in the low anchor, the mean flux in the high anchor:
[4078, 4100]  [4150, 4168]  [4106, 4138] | 2.5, 7.93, 8.25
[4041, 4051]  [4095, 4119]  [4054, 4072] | -0.4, 5.97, 7.29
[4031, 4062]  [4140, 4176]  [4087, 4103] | -2.7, 6.28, 7.56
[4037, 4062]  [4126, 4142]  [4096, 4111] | -0.5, 6.4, 7.32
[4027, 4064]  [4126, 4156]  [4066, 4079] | -0.5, 6.26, 7.27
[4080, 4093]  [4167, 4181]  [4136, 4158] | 0.6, 8.18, 7.37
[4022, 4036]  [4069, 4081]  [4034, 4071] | 0.0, 6.08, 6.7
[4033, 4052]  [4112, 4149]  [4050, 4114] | -4.0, 6.24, 7.3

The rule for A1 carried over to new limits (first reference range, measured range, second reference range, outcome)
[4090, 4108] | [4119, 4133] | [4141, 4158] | -0.2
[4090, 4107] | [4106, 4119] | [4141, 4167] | 0.5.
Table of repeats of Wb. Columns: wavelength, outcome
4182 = 8.16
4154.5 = 7.21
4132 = 5.97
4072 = 6.76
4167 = 8.41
